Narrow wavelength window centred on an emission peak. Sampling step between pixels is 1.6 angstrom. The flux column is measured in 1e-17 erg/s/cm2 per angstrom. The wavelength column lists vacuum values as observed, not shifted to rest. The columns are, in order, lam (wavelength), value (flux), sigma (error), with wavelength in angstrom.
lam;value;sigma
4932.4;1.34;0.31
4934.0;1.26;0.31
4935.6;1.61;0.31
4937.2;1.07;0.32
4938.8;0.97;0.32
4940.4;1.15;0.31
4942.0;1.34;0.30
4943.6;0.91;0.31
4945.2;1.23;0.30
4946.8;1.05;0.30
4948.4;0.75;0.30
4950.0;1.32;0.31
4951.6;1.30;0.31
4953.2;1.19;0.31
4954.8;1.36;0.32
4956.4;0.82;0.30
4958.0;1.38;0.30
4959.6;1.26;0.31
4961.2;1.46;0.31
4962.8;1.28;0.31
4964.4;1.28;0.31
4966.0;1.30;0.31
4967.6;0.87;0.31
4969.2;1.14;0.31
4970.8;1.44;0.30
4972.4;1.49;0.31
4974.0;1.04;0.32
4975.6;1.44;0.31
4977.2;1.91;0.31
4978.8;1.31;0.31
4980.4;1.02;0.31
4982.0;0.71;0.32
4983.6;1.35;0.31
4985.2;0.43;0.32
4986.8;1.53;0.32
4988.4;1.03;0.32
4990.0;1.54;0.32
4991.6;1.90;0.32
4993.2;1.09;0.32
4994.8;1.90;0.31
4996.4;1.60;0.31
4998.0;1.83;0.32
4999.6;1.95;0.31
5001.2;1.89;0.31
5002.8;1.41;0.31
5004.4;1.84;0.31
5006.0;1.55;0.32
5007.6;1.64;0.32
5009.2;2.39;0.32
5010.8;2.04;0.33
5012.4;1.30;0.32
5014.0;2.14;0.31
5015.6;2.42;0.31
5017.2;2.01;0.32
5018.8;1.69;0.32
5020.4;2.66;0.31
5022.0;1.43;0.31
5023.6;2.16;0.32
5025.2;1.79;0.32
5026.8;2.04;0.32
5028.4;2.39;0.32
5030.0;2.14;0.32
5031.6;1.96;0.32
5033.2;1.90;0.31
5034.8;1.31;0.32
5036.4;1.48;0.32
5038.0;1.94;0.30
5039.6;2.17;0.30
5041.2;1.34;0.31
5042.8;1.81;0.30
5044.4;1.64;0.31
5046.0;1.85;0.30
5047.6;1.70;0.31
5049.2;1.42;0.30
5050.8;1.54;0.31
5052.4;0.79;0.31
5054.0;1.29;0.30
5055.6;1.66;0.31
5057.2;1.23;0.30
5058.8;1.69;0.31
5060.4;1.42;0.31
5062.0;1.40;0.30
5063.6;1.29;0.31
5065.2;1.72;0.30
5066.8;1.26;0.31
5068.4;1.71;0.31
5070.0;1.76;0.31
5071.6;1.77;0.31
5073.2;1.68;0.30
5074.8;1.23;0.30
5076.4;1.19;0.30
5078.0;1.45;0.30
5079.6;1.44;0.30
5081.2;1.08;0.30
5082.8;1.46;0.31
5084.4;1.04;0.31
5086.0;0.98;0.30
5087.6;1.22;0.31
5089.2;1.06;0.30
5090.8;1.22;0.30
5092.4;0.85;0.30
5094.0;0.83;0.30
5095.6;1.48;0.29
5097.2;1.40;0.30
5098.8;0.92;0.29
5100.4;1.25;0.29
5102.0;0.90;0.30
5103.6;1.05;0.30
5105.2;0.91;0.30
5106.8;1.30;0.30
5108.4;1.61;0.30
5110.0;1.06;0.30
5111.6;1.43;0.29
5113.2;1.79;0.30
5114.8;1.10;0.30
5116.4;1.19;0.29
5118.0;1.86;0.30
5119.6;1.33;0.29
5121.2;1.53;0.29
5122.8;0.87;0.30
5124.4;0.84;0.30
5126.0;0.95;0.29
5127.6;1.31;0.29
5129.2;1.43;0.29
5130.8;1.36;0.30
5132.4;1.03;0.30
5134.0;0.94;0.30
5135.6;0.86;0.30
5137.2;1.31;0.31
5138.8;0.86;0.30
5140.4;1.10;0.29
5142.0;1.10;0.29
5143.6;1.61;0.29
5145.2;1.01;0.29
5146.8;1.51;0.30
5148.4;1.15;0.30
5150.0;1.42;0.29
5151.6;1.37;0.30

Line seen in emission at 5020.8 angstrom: Mg II 2798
